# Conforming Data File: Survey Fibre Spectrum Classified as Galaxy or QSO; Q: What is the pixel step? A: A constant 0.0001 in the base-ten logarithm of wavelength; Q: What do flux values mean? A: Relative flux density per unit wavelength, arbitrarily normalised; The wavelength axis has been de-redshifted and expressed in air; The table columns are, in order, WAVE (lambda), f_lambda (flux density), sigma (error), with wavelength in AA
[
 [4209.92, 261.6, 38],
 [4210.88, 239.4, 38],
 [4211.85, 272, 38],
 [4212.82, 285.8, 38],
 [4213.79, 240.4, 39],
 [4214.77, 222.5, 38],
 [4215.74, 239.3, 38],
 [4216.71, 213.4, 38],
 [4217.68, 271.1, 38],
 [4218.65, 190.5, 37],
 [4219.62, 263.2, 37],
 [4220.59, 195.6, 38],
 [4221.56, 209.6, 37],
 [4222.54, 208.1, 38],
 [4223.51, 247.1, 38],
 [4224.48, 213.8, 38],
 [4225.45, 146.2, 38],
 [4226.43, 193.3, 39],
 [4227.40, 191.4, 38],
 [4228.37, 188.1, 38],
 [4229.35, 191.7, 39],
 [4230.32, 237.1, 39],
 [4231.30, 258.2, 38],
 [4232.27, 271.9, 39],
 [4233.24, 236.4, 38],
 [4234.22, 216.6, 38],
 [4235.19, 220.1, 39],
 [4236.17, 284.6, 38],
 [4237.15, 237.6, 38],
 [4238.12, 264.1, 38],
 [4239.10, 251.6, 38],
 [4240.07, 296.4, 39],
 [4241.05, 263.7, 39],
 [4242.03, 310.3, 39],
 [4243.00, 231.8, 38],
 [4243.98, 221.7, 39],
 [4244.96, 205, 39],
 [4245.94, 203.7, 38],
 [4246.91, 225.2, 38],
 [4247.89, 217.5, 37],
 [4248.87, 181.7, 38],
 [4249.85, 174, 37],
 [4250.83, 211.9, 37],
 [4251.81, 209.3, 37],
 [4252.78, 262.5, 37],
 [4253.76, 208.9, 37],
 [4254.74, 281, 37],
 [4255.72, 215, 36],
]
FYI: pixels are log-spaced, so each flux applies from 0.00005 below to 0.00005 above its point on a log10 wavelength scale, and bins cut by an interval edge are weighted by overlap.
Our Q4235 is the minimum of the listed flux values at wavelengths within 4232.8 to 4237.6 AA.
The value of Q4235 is 216.6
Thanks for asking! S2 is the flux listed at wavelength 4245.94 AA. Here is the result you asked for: 203.7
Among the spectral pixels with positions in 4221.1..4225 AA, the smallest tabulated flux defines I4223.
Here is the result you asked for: 208.1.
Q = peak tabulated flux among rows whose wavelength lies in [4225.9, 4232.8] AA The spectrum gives 271.9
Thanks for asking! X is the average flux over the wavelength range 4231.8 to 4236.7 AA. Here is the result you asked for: 246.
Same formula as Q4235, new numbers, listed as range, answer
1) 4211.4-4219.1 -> 190.5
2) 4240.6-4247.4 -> 203.7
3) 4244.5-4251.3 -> 174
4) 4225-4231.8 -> 146.2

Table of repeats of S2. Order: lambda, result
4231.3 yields 258.2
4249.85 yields 174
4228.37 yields 188.1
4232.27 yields 271.9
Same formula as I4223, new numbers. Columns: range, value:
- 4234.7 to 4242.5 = 220.1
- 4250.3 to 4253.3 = 209.3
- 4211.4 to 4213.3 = 272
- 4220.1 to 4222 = 195.6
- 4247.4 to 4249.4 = 181.7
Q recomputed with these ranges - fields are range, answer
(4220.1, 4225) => 247.1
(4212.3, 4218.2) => 285.8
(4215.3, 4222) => 271.1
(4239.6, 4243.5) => 310.3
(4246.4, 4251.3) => 225.2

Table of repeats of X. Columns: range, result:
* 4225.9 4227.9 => 191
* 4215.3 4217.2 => 226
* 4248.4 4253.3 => 208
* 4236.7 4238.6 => 252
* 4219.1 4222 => 223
